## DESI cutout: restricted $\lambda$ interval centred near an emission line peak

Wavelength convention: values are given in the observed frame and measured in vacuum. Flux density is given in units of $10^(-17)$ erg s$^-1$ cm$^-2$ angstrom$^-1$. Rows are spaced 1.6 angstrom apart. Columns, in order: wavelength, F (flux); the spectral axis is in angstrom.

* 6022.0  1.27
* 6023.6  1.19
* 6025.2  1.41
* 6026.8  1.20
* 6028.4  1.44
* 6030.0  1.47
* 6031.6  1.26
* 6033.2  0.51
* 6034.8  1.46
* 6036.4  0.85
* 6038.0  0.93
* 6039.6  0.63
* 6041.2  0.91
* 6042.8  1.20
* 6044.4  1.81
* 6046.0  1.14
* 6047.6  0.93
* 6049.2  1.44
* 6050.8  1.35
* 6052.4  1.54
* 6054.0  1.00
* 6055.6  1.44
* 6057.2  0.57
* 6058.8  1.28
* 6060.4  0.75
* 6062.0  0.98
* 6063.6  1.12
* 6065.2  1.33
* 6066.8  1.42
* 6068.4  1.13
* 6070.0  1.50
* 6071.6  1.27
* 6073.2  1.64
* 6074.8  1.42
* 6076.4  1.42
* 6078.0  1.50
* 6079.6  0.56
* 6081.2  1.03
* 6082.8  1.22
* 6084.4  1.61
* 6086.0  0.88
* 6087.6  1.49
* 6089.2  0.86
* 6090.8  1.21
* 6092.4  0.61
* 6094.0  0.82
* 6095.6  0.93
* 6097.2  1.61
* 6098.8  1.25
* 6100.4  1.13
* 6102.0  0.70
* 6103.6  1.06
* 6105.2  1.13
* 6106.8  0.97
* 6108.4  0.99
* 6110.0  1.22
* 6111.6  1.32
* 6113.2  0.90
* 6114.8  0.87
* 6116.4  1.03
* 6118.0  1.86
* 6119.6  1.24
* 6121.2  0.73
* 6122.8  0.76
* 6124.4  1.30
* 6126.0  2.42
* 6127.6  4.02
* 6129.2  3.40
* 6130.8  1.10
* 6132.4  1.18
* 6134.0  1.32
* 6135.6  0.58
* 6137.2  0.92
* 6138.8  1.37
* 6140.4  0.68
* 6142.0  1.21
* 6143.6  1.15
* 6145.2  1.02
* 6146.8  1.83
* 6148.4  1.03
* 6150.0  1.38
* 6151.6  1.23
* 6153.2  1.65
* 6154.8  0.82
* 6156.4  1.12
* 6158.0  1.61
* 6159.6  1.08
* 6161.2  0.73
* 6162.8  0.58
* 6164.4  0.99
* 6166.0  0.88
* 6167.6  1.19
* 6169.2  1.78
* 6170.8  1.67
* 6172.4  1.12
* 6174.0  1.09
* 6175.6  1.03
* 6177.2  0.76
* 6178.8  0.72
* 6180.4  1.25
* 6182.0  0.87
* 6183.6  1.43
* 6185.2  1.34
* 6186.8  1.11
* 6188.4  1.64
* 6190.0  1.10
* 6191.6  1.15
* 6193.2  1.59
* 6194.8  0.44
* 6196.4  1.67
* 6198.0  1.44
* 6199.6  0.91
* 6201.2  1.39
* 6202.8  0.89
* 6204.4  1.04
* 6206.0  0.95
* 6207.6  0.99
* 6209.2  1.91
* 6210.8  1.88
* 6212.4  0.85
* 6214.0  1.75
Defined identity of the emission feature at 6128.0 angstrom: H-beta 4861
